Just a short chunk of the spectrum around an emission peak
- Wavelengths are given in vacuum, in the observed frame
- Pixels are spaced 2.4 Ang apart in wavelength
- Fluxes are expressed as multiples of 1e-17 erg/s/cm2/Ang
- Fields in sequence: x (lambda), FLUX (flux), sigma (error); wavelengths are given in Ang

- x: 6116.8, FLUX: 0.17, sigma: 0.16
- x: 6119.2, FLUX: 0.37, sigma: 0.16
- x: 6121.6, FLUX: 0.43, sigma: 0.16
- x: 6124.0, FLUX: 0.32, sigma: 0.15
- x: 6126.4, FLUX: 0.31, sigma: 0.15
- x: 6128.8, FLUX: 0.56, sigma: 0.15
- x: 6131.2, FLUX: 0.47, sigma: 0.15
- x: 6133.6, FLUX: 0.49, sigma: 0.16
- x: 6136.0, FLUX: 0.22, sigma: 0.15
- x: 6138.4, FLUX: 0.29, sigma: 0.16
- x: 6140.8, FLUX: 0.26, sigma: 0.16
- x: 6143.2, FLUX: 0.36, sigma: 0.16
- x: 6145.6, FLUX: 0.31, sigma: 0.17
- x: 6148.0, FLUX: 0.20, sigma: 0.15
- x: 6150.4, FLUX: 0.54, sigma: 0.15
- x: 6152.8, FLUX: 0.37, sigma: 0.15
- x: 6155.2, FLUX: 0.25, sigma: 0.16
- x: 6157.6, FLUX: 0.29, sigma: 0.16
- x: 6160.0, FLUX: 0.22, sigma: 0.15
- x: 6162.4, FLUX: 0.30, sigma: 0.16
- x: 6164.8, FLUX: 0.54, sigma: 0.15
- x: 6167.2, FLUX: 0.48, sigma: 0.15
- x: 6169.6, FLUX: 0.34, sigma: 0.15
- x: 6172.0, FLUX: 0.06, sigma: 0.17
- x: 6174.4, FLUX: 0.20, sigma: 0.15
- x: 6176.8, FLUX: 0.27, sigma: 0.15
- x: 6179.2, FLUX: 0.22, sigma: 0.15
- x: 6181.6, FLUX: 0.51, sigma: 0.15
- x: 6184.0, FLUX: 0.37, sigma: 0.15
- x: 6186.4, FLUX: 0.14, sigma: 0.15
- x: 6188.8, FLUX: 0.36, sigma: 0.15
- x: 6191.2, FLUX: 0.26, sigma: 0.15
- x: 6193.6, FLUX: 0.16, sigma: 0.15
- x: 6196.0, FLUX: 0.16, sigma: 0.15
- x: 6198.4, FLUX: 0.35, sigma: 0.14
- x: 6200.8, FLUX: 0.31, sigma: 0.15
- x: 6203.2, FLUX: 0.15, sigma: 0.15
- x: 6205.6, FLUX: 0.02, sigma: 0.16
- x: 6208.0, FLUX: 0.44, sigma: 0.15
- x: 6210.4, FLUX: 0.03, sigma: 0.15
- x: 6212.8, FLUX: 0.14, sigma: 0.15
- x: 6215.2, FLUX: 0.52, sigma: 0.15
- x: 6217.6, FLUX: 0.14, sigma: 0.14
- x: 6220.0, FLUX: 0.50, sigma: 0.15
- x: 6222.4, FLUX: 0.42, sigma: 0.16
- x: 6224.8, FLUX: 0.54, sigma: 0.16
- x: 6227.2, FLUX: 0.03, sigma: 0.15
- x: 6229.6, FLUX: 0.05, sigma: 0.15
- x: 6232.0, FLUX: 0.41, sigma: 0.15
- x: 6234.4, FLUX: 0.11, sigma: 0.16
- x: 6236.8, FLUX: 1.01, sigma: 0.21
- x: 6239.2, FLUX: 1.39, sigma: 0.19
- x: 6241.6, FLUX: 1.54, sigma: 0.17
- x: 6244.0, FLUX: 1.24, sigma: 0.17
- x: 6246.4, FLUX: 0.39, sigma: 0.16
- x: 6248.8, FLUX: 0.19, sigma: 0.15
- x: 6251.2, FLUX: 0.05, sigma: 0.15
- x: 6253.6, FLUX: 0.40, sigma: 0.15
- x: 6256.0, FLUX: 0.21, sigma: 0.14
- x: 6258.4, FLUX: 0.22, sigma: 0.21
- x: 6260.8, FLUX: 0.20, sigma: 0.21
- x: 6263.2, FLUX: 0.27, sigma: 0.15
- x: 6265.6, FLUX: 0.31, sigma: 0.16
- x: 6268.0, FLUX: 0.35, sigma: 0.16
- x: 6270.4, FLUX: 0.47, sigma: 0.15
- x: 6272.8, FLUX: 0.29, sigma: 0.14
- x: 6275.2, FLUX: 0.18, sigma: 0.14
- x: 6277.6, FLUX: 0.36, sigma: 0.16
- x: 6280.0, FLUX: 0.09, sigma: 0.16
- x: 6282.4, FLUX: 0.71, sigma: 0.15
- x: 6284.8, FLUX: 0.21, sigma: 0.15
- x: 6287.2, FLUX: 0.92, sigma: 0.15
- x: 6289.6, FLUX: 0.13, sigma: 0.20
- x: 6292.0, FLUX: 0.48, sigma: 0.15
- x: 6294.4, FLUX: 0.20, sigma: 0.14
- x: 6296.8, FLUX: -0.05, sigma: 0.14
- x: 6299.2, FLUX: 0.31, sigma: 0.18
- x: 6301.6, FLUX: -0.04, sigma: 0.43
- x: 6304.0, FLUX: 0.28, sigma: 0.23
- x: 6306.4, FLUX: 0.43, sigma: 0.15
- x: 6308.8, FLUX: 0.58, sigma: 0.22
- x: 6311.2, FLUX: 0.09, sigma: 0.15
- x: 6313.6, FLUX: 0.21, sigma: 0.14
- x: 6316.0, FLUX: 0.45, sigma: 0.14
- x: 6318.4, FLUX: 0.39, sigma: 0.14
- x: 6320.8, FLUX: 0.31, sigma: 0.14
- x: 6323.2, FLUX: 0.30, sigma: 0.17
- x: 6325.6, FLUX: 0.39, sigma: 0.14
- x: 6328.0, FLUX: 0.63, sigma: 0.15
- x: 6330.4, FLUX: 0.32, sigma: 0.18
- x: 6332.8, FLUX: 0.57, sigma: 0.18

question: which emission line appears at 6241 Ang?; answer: [O II]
